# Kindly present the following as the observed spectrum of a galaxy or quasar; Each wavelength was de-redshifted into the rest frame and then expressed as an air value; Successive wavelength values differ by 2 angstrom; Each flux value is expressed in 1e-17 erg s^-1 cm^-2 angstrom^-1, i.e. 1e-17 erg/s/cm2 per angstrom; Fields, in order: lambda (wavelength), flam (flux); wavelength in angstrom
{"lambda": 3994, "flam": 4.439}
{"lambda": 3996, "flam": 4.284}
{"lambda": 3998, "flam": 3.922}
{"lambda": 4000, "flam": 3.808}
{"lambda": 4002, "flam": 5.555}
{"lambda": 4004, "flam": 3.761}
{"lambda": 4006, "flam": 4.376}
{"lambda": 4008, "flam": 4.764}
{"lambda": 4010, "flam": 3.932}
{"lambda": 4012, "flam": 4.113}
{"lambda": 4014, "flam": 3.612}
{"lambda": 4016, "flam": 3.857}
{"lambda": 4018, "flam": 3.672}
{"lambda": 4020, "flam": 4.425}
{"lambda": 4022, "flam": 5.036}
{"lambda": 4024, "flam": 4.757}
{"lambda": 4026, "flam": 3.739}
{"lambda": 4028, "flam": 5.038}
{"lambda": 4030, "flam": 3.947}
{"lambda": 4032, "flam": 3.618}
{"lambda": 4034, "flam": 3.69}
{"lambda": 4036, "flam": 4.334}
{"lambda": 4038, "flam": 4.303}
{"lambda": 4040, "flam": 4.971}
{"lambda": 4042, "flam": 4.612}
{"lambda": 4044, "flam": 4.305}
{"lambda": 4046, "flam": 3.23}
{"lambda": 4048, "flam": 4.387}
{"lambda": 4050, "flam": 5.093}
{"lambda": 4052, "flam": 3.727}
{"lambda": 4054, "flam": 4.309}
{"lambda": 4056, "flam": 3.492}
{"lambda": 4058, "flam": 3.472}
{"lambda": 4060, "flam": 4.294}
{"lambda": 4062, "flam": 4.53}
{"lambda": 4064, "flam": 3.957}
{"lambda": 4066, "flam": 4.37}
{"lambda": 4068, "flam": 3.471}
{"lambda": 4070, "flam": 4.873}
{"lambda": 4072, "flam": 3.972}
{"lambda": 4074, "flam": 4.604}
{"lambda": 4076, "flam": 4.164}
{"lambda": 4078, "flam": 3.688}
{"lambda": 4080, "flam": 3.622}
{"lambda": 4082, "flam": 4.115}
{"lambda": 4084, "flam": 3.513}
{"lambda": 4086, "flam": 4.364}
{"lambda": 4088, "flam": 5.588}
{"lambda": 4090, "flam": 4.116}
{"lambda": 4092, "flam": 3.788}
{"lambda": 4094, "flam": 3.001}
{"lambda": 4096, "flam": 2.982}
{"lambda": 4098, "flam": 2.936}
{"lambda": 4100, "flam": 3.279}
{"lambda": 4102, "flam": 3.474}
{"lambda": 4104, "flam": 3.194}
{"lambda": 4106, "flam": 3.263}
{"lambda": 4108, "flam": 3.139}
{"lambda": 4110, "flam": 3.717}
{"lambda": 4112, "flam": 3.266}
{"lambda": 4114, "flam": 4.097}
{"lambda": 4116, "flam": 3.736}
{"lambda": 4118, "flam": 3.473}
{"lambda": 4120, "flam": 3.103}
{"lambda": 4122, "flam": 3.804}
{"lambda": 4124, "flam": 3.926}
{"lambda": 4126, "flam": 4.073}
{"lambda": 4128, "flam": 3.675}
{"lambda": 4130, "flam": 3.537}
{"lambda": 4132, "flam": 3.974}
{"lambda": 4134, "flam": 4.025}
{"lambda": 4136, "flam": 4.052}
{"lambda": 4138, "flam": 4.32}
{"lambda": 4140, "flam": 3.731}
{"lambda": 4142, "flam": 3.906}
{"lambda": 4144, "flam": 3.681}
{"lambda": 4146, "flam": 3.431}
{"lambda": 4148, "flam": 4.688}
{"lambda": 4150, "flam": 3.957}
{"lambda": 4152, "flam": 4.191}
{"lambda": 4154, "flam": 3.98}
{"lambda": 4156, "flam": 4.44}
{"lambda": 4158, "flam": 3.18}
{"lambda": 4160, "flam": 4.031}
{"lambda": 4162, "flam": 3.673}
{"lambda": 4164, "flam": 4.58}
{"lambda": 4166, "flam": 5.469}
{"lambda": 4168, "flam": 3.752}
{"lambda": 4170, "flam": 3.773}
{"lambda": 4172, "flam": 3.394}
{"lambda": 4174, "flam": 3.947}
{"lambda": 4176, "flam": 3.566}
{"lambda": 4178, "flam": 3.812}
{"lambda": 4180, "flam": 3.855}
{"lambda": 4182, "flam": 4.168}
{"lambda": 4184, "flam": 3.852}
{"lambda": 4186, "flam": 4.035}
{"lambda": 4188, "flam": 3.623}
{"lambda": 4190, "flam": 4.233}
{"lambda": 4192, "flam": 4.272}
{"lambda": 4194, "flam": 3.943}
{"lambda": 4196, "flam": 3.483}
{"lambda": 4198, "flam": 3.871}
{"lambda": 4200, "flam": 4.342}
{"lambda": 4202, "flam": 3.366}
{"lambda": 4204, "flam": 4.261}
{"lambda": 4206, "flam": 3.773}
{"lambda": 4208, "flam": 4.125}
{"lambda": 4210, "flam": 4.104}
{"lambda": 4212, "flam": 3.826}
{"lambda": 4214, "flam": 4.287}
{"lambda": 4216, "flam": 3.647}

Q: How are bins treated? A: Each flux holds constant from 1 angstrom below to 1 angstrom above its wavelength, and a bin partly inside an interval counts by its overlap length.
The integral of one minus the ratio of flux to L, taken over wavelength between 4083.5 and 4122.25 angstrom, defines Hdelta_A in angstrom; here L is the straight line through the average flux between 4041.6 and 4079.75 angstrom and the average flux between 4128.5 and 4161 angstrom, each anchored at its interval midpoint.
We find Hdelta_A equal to 4.2 angstrom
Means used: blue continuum 4.12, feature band 3.59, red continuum 3.94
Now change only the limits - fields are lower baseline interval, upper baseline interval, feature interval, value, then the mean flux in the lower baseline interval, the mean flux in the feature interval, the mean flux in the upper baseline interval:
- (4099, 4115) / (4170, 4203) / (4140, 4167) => -2.92 angstrom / 3.43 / 4.08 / 3.86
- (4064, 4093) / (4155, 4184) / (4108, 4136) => 2.42 angstrom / 4.15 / 3.71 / 3.97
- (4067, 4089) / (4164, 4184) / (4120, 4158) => 1.30 angstrom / 4.18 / 3.92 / 4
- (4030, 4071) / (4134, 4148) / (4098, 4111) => 2.27 angstrom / 4.15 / 3.31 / 3.93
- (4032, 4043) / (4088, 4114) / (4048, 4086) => -1.66 angstrom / 4.31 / 4.09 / 3.46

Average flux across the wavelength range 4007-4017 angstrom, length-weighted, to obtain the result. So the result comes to 4.06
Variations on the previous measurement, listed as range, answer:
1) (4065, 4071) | 4.24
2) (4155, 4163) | 3.83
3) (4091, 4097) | 3.26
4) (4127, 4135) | 3.8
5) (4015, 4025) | 4.35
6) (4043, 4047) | 3.77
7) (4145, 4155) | 4.05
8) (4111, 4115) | 3.68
